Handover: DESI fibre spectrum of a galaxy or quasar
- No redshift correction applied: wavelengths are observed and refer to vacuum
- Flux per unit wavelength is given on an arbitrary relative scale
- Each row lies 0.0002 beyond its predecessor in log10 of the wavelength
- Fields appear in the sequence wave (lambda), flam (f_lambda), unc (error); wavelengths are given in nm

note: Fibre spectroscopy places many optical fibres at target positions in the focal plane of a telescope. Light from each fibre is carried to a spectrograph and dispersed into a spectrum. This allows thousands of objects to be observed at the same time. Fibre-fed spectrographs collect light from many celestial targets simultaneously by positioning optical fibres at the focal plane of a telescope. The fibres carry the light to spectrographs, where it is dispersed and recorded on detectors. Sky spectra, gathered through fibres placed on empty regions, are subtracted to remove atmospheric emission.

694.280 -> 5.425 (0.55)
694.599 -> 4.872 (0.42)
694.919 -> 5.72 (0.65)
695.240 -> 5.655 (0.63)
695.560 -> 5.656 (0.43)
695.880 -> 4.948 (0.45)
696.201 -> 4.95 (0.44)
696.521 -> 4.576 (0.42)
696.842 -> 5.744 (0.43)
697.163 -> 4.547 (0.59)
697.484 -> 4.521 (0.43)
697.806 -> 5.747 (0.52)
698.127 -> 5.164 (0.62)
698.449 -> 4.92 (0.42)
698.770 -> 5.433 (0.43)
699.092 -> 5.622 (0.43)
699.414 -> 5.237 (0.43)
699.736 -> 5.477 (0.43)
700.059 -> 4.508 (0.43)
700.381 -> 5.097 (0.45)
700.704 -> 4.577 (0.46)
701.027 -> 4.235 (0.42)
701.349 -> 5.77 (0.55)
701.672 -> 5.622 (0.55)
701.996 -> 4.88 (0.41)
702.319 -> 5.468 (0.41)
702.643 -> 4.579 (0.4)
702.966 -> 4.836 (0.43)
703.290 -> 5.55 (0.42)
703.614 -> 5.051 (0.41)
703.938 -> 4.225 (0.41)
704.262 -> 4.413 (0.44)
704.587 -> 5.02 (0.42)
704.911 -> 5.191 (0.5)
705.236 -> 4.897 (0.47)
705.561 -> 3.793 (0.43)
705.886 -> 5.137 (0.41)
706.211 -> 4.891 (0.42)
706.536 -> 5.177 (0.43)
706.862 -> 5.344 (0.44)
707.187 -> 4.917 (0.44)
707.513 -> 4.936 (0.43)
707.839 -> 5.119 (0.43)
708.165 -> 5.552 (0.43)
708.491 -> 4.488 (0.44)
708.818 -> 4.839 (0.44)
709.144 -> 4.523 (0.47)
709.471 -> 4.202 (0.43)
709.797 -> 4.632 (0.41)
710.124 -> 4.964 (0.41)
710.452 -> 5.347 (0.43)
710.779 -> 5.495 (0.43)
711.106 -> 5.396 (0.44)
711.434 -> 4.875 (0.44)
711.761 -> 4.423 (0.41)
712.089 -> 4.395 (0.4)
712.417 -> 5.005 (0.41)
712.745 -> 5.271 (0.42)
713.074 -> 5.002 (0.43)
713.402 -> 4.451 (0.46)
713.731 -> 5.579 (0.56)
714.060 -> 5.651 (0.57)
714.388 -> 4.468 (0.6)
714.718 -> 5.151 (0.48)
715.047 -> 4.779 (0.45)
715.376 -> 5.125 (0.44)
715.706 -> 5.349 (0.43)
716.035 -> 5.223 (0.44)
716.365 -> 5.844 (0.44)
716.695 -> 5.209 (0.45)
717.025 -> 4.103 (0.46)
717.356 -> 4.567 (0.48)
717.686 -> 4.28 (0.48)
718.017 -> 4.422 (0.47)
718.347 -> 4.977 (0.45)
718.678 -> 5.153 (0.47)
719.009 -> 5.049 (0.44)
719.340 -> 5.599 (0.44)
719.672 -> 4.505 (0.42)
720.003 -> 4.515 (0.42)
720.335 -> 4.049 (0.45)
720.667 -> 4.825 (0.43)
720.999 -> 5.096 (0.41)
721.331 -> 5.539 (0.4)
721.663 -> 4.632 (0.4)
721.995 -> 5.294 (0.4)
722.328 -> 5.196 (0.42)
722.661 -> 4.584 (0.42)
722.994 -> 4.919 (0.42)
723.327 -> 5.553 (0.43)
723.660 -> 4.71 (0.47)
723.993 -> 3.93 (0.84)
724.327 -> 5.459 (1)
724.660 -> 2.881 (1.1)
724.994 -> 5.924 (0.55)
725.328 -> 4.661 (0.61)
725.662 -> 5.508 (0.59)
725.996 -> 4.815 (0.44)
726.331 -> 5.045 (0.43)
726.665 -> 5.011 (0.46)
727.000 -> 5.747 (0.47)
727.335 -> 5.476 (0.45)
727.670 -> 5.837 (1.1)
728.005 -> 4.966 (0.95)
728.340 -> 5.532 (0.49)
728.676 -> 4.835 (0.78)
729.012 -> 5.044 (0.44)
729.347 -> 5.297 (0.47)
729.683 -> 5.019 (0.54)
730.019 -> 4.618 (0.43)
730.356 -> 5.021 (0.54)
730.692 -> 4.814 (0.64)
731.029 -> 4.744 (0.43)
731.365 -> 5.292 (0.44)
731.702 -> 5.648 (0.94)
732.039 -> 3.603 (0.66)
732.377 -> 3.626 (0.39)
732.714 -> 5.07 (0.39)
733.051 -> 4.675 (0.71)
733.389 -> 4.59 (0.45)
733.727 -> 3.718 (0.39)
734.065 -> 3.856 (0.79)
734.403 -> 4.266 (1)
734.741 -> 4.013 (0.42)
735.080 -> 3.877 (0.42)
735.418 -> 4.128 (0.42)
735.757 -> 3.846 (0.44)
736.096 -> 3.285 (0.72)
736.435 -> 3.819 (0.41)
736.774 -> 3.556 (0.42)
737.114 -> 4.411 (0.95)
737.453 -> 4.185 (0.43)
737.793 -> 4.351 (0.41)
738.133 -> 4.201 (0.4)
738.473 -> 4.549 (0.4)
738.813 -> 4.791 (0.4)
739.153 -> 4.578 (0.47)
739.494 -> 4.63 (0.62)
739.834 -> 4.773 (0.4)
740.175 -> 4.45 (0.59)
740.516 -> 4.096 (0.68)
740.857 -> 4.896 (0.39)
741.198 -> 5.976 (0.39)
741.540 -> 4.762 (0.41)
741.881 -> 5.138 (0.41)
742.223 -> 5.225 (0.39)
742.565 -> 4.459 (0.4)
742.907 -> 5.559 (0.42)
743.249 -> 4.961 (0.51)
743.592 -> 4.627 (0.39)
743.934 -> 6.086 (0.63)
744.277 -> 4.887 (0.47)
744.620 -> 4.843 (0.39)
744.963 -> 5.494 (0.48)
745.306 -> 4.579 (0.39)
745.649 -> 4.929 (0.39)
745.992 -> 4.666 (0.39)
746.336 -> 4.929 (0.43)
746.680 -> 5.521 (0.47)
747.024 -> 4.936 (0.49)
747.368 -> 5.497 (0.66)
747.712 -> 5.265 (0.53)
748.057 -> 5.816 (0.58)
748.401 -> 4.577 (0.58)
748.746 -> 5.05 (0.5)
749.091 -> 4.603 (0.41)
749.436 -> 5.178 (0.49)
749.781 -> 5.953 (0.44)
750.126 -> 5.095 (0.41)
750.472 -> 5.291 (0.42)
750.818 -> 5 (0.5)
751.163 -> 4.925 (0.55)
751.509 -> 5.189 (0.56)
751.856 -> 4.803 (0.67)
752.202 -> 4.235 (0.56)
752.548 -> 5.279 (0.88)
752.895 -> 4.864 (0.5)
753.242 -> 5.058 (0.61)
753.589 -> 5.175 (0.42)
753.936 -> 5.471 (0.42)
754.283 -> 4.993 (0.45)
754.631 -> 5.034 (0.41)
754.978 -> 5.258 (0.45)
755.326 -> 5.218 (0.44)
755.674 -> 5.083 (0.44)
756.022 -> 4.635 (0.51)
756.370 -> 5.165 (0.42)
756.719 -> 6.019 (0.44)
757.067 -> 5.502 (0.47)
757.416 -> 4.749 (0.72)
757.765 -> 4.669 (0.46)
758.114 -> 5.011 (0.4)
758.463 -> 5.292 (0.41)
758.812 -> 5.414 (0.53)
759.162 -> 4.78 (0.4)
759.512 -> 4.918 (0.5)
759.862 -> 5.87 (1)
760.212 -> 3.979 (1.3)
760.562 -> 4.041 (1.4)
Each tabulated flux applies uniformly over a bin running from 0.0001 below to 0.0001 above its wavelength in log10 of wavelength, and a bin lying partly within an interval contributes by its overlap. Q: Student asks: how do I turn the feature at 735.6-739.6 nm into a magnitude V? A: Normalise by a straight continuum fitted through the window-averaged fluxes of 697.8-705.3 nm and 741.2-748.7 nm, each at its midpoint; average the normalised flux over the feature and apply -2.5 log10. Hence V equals 0.215 mag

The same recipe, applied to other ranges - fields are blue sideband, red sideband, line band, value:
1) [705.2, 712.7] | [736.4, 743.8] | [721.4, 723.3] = -0.05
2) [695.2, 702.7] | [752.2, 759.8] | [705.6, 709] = 0.03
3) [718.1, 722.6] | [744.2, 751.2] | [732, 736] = 0.22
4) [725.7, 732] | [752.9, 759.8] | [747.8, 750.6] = -0.01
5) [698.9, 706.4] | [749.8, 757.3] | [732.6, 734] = 0.14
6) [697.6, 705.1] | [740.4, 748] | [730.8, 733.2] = 0.09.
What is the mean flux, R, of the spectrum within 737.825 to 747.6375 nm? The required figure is 4.93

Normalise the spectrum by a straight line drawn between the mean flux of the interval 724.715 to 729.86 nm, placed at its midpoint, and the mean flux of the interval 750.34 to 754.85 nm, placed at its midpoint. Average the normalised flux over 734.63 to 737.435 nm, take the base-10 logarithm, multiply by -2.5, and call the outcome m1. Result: 0.30 mag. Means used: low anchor 5.2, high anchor 5.02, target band 3.88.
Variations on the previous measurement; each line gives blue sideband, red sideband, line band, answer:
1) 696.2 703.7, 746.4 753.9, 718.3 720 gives 0.019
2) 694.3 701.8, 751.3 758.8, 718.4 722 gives 0.046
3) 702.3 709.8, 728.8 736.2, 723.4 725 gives 0.021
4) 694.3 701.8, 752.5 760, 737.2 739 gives 0.167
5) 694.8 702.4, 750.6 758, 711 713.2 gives 0.053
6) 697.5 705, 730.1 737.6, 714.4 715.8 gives -0.065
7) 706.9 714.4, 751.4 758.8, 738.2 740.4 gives 0.100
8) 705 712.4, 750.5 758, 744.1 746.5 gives 0.027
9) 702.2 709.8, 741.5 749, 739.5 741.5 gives 0.053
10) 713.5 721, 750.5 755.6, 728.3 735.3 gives 0.084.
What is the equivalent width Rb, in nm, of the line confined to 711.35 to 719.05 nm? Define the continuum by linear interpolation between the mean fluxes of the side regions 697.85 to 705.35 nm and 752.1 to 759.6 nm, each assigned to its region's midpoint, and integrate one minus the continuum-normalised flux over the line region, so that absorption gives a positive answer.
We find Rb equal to 0.19 nm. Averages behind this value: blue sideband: 5.05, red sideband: 5.09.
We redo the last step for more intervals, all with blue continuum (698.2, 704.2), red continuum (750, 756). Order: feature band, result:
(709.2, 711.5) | 0.04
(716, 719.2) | 0.11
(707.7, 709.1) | 0.03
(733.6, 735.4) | 0.39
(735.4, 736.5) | 0.29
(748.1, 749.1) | 0.03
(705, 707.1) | 0.07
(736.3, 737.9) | 0.31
